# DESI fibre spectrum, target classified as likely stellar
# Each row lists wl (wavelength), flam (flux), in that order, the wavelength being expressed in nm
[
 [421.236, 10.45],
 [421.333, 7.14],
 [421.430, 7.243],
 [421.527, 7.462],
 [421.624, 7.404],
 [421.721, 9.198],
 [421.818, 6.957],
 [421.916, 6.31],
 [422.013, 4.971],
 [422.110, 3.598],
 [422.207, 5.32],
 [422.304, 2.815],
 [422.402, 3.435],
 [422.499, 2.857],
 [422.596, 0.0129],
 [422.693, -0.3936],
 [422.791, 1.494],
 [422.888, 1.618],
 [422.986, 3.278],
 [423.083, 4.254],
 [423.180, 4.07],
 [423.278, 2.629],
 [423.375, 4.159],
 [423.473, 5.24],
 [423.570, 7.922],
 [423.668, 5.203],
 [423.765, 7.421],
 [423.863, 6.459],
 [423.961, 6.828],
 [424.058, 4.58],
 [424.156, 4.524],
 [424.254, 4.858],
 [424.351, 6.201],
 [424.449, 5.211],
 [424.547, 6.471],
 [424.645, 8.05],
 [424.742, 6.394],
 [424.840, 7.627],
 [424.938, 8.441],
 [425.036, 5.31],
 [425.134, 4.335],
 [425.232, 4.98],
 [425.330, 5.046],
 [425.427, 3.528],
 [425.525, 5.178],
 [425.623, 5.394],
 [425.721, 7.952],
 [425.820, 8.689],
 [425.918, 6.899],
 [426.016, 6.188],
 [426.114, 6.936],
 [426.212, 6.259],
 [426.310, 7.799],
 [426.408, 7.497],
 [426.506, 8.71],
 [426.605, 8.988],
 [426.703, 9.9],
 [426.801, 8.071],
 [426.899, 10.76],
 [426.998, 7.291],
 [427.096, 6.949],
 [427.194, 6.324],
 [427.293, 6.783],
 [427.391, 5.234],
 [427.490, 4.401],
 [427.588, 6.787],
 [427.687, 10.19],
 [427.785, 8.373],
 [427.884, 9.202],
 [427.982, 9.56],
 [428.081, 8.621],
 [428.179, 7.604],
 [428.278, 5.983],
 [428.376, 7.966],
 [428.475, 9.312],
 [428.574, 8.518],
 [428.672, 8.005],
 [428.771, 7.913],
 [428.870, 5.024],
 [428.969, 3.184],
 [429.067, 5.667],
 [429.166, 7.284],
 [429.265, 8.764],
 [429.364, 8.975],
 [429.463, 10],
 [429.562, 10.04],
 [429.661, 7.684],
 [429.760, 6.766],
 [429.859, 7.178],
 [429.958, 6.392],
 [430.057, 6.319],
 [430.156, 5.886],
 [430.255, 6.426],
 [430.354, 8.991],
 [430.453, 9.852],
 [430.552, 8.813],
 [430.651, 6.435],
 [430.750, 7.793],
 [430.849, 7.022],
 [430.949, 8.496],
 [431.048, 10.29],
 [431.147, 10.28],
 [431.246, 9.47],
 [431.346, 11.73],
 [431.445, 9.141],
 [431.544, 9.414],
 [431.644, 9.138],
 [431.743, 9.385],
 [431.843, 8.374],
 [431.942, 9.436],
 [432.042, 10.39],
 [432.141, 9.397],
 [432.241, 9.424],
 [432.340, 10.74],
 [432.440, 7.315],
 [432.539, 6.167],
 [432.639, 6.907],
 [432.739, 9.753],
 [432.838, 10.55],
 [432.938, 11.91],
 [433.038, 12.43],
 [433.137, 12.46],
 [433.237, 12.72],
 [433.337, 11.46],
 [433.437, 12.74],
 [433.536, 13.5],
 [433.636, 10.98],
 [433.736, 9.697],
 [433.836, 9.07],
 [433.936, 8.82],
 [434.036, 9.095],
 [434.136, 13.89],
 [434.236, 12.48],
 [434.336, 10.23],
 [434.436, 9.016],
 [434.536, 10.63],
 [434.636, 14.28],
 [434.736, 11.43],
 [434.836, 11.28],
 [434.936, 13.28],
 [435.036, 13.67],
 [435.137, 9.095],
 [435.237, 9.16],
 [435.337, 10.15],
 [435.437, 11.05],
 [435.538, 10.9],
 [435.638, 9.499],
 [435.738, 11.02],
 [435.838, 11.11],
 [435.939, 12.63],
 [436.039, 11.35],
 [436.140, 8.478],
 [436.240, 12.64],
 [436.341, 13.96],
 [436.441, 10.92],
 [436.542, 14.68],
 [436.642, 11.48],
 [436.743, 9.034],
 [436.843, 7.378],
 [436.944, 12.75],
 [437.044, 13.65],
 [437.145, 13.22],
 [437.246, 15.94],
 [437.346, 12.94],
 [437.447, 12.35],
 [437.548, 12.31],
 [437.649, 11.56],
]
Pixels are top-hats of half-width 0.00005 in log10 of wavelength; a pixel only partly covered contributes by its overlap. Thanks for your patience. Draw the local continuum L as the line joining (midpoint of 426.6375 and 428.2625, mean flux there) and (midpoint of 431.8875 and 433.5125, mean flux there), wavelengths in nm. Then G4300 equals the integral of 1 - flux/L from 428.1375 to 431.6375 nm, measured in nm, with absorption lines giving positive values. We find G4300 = 0.398 nm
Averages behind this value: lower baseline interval 7.85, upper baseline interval 10.3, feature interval 7.98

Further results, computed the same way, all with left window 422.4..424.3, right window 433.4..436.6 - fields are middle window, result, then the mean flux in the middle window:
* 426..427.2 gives -0.37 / 7.92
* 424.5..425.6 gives -0.19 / 5.93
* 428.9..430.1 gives 0.08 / 7.32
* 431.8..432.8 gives 0.08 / 8.82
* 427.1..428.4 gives -0.13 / 7.44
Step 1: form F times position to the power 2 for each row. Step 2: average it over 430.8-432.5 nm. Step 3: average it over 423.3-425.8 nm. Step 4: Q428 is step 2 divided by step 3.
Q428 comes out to 1.6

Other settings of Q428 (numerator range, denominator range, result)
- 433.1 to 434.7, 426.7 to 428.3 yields 1.51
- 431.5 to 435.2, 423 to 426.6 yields 1.82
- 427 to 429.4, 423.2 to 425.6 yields 1.32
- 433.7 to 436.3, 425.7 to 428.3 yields 1.47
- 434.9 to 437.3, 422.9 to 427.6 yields 1.94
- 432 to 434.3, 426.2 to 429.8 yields 1.39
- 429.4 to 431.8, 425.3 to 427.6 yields 1.23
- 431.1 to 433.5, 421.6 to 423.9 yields 2.40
